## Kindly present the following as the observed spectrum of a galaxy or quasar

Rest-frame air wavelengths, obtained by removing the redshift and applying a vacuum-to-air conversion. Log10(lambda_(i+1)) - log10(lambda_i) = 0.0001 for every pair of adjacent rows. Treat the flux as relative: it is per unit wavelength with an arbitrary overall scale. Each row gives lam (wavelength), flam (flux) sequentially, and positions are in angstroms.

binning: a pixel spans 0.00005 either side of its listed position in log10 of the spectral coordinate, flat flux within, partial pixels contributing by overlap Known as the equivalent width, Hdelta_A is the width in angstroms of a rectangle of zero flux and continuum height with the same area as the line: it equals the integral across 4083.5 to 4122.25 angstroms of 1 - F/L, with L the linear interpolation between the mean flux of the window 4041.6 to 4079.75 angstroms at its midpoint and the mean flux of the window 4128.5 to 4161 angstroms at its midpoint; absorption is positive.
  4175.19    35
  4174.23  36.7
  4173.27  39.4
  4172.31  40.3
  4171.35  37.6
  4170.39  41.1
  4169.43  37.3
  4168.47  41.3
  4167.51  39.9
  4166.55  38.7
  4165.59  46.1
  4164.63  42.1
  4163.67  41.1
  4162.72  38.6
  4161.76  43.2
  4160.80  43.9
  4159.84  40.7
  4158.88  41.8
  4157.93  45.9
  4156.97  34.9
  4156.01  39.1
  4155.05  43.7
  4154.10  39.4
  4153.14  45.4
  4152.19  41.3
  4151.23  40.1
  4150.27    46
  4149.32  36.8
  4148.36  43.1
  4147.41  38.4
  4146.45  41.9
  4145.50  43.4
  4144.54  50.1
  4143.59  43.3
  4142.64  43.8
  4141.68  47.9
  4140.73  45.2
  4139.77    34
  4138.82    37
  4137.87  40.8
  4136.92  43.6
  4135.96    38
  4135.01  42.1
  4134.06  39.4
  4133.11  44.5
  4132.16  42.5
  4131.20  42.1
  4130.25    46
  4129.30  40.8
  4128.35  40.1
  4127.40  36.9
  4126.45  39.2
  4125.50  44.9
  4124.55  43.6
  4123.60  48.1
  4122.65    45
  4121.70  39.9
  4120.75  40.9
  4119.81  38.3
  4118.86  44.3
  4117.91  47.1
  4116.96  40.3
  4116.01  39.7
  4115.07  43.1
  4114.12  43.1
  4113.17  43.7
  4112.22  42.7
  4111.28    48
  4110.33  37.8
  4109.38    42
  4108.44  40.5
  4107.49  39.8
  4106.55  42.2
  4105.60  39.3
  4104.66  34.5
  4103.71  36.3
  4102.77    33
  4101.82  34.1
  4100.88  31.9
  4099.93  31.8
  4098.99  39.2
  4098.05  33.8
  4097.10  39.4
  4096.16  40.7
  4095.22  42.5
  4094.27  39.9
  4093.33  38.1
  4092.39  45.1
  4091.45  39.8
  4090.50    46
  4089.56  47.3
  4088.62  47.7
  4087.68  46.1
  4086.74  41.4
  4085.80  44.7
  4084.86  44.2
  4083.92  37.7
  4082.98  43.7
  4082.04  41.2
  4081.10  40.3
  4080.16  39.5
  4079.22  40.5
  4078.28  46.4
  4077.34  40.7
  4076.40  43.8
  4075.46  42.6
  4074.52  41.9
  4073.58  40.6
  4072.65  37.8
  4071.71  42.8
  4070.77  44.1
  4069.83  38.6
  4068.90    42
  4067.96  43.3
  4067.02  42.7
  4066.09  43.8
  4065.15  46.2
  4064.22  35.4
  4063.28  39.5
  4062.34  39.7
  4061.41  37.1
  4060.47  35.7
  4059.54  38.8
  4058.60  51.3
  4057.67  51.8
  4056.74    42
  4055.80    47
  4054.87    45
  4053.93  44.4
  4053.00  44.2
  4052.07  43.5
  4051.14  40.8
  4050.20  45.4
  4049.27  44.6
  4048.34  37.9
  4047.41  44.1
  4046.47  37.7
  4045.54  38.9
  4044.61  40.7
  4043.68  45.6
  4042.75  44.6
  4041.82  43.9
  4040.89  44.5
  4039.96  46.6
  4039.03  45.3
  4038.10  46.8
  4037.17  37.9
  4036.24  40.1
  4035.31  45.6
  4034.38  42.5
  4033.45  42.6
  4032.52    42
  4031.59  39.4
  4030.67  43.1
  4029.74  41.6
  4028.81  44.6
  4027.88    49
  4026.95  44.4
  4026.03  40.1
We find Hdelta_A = 1.3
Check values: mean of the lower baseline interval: 42.4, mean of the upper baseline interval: 41.9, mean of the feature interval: 40.7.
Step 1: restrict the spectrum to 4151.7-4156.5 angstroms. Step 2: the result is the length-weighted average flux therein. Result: 41.8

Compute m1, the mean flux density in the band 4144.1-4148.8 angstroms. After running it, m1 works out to 43.3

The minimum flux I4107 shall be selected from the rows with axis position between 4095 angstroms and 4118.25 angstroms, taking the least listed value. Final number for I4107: 31.8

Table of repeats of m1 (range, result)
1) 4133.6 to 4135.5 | 40.8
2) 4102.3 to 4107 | 37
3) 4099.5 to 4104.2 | 33.4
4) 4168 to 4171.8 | 39.3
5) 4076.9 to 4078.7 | 43.5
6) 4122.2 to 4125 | 45.6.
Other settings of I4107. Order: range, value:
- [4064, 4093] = 35.4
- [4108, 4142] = 34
